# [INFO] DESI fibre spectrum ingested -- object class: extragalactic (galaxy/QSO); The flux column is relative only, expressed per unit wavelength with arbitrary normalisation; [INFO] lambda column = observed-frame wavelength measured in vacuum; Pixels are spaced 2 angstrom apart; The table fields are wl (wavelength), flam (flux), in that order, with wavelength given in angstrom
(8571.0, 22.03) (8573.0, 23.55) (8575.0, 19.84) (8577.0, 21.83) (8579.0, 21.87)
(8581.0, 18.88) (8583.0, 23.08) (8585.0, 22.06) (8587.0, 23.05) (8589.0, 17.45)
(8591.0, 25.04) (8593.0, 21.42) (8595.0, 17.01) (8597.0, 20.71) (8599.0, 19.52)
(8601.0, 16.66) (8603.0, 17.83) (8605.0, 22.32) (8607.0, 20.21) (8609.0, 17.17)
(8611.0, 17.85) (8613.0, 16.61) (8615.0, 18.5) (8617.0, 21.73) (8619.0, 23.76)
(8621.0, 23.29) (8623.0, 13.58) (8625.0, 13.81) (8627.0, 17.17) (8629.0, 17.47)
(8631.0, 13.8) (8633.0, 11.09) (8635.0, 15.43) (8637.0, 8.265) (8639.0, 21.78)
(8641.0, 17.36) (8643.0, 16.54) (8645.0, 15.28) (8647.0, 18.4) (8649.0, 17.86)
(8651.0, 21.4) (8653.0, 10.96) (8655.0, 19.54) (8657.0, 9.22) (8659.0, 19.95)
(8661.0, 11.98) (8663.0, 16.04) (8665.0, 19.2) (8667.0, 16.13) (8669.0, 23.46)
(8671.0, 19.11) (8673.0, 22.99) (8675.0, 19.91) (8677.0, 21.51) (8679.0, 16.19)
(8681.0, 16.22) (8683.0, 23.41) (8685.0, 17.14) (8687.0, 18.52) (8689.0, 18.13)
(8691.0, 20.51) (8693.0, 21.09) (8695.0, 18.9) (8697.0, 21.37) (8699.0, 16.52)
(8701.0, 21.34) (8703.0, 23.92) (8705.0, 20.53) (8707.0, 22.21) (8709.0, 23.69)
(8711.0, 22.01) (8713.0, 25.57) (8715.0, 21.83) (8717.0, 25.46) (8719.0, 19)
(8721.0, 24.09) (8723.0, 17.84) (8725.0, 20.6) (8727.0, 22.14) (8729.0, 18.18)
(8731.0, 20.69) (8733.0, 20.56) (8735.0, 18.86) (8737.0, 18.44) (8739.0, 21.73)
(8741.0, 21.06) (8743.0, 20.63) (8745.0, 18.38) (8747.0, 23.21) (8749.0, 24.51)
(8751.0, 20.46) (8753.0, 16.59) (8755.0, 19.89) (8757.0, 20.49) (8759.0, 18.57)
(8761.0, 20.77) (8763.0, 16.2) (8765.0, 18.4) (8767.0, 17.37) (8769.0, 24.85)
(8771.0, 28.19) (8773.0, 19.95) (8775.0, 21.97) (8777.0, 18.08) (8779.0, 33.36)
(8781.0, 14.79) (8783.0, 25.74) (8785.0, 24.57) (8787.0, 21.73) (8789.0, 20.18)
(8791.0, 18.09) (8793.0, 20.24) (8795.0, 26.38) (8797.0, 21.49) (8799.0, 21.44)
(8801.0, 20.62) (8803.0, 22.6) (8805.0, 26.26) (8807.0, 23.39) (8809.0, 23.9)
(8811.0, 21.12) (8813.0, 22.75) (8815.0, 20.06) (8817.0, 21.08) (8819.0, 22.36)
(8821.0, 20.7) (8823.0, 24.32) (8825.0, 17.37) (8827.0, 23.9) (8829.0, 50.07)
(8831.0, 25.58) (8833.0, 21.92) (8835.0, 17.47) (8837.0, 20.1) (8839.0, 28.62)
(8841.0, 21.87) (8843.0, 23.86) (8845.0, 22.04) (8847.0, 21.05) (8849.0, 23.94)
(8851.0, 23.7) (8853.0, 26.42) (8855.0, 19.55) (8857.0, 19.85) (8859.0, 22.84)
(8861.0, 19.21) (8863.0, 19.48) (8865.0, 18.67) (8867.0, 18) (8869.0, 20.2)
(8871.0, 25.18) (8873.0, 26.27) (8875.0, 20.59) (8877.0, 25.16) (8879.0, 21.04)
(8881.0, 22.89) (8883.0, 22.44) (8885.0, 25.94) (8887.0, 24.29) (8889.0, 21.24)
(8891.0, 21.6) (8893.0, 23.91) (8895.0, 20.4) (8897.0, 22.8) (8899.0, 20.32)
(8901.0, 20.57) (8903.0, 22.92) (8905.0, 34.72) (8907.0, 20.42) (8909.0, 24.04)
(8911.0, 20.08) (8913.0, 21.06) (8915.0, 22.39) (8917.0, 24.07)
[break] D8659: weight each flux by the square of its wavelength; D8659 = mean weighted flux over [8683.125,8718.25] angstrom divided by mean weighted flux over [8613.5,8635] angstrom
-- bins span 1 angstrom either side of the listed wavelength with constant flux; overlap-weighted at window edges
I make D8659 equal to 1.24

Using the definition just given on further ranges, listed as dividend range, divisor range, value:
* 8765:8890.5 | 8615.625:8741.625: 1.24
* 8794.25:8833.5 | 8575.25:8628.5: 1.27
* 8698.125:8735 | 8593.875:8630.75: 1.18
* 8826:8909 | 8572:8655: 1.32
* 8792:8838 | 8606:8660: 1.43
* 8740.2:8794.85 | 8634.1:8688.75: 1.23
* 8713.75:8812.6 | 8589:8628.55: 1.16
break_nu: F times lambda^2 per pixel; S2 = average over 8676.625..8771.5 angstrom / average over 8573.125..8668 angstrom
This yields 1.16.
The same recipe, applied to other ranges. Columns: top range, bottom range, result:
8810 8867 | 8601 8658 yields 1.40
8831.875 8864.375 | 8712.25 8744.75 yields 1.08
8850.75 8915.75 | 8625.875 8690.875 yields 1.36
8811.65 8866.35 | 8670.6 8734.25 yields 1.14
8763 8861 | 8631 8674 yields 1.41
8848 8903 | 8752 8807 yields 1.05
